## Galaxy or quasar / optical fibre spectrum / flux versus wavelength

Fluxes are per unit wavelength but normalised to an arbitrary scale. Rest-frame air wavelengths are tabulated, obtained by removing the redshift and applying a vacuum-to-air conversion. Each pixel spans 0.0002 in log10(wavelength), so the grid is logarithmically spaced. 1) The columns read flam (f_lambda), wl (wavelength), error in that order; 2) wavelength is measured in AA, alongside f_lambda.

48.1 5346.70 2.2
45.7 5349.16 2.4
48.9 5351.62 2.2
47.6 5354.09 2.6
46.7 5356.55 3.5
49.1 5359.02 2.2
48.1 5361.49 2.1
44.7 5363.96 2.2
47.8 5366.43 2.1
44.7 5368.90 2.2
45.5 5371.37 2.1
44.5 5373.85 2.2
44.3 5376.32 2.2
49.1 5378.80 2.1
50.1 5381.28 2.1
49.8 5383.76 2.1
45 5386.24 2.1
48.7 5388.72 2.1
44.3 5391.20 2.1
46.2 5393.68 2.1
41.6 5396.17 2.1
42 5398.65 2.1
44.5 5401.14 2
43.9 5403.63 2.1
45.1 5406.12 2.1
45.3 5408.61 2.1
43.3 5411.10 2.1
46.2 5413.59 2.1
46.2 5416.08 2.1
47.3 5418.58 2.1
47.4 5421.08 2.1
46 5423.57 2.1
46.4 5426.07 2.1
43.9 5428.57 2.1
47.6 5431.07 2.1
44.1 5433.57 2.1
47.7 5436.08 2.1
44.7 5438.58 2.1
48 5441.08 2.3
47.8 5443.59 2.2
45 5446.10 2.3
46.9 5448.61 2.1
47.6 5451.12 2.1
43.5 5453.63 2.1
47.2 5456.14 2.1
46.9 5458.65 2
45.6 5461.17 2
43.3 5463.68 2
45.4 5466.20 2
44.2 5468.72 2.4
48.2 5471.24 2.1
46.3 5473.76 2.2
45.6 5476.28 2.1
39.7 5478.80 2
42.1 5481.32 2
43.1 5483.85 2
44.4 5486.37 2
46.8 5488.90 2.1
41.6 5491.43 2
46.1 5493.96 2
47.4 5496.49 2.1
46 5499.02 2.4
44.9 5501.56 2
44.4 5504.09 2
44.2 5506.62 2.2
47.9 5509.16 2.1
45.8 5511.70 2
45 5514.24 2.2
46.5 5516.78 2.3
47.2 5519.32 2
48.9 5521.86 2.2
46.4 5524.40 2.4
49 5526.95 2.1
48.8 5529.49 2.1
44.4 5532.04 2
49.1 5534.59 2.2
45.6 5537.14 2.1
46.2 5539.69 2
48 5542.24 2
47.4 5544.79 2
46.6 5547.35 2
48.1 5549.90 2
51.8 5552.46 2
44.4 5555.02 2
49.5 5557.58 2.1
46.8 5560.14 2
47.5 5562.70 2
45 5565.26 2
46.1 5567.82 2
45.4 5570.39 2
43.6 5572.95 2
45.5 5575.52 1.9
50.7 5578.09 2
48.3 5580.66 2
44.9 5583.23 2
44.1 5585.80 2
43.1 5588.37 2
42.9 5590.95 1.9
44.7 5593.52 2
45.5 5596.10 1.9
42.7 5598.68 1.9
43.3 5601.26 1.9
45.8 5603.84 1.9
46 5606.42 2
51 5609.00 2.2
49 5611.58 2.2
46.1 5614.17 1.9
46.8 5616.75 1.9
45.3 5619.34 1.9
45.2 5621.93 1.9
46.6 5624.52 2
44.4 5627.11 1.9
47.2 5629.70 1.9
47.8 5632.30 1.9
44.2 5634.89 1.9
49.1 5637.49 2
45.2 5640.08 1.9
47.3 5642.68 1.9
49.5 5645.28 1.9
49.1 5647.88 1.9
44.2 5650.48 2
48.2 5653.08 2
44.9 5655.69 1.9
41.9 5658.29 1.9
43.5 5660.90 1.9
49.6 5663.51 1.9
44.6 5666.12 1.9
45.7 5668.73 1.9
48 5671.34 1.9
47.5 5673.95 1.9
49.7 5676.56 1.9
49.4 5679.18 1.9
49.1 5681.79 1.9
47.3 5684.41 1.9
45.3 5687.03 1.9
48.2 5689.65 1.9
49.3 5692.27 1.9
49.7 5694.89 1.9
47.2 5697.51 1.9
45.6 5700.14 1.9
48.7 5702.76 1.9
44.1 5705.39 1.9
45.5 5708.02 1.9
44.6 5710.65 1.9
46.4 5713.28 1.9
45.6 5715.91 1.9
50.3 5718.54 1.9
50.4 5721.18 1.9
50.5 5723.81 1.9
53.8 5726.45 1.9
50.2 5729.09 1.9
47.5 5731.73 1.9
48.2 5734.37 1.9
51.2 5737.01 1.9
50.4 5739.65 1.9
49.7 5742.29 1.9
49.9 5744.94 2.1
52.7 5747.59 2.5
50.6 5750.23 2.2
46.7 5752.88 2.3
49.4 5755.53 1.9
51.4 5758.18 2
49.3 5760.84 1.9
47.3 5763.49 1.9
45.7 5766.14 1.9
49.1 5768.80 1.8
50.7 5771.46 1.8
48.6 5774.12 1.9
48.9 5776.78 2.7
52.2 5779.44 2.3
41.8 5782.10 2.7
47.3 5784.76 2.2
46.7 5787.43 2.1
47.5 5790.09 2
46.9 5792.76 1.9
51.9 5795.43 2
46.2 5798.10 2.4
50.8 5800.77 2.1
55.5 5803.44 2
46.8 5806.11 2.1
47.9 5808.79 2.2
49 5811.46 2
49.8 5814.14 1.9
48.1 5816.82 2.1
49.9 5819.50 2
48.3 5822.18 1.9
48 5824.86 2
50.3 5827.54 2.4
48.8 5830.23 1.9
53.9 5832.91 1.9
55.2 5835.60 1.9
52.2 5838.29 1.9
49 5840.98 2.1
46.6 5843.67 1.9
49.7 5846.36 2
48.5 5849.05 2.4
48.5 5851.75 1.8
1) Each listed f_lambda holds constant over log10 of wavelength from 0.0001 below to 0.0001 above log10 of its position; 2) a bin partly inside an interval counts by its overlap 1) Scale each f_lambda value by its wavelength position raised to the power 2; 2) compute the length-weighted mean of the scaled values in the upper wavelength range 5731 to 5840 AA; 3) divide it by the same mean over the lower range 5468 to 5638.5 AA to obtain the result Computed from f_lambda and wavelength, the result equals 1.16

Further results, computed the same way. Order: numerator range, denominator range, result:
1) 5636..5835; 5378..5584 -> 1.15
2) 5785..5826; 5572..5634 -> 1.14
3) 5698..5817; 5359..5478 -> 1.20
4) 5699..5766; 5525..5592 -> 1.11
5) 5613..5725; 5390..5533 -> 1.11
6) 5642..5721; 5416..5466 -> 1.11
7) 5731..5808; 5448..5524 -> 1.19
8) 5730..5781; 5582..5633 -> 1.14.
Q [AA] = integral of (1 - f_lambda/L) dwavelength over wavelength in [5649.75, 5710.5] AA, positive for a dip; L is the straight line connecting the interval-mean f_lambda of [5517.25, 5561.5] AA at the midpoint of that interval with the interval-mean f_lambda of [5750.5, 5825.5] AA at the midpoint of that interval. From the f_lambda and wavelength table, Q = 1.7 AA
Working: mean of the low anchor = 47.5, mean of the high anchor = 48.7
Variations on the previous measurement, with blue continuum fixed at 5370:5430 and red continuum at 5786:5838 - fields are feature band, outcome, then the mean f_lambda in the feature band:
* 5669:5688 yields 0.1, 48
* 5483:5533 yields 0.8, 46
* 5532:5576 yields 0.3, 46.8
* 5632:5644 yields 0.3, 46.6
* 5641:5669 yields 1.1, 46.2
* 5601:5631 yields 0.8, 46.5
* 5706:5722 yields 0.6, 46.9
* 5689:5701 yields 0.1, 48.1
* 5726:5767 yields -0.5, 49.6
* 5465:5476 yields 0.1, 46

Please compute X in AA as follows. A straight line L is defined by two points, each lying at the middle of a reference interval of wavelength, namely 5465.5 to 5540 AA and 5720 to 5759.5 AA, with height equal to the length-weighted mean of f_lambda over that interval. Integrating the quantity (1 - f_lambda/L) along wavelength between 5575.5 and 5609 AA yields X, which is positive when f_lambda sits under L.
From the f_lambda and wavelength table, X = 1.4 AA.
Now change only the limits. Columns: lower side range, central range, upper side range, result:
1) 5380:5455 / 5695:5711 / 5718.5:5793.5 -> 0.8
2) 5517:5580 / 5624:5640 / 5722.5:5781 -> 0.6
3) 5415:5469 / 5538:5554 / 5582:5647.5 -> -0.7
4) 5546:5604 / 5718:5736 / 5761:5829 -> -0.9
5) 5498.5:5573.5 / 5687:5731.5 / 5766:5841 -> 0.3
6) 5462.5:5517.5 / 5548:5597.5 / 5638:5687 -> -0.3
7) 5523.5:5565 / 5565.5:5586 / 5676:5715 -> 0.5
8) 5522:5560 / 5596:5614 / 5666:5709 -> 0.5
